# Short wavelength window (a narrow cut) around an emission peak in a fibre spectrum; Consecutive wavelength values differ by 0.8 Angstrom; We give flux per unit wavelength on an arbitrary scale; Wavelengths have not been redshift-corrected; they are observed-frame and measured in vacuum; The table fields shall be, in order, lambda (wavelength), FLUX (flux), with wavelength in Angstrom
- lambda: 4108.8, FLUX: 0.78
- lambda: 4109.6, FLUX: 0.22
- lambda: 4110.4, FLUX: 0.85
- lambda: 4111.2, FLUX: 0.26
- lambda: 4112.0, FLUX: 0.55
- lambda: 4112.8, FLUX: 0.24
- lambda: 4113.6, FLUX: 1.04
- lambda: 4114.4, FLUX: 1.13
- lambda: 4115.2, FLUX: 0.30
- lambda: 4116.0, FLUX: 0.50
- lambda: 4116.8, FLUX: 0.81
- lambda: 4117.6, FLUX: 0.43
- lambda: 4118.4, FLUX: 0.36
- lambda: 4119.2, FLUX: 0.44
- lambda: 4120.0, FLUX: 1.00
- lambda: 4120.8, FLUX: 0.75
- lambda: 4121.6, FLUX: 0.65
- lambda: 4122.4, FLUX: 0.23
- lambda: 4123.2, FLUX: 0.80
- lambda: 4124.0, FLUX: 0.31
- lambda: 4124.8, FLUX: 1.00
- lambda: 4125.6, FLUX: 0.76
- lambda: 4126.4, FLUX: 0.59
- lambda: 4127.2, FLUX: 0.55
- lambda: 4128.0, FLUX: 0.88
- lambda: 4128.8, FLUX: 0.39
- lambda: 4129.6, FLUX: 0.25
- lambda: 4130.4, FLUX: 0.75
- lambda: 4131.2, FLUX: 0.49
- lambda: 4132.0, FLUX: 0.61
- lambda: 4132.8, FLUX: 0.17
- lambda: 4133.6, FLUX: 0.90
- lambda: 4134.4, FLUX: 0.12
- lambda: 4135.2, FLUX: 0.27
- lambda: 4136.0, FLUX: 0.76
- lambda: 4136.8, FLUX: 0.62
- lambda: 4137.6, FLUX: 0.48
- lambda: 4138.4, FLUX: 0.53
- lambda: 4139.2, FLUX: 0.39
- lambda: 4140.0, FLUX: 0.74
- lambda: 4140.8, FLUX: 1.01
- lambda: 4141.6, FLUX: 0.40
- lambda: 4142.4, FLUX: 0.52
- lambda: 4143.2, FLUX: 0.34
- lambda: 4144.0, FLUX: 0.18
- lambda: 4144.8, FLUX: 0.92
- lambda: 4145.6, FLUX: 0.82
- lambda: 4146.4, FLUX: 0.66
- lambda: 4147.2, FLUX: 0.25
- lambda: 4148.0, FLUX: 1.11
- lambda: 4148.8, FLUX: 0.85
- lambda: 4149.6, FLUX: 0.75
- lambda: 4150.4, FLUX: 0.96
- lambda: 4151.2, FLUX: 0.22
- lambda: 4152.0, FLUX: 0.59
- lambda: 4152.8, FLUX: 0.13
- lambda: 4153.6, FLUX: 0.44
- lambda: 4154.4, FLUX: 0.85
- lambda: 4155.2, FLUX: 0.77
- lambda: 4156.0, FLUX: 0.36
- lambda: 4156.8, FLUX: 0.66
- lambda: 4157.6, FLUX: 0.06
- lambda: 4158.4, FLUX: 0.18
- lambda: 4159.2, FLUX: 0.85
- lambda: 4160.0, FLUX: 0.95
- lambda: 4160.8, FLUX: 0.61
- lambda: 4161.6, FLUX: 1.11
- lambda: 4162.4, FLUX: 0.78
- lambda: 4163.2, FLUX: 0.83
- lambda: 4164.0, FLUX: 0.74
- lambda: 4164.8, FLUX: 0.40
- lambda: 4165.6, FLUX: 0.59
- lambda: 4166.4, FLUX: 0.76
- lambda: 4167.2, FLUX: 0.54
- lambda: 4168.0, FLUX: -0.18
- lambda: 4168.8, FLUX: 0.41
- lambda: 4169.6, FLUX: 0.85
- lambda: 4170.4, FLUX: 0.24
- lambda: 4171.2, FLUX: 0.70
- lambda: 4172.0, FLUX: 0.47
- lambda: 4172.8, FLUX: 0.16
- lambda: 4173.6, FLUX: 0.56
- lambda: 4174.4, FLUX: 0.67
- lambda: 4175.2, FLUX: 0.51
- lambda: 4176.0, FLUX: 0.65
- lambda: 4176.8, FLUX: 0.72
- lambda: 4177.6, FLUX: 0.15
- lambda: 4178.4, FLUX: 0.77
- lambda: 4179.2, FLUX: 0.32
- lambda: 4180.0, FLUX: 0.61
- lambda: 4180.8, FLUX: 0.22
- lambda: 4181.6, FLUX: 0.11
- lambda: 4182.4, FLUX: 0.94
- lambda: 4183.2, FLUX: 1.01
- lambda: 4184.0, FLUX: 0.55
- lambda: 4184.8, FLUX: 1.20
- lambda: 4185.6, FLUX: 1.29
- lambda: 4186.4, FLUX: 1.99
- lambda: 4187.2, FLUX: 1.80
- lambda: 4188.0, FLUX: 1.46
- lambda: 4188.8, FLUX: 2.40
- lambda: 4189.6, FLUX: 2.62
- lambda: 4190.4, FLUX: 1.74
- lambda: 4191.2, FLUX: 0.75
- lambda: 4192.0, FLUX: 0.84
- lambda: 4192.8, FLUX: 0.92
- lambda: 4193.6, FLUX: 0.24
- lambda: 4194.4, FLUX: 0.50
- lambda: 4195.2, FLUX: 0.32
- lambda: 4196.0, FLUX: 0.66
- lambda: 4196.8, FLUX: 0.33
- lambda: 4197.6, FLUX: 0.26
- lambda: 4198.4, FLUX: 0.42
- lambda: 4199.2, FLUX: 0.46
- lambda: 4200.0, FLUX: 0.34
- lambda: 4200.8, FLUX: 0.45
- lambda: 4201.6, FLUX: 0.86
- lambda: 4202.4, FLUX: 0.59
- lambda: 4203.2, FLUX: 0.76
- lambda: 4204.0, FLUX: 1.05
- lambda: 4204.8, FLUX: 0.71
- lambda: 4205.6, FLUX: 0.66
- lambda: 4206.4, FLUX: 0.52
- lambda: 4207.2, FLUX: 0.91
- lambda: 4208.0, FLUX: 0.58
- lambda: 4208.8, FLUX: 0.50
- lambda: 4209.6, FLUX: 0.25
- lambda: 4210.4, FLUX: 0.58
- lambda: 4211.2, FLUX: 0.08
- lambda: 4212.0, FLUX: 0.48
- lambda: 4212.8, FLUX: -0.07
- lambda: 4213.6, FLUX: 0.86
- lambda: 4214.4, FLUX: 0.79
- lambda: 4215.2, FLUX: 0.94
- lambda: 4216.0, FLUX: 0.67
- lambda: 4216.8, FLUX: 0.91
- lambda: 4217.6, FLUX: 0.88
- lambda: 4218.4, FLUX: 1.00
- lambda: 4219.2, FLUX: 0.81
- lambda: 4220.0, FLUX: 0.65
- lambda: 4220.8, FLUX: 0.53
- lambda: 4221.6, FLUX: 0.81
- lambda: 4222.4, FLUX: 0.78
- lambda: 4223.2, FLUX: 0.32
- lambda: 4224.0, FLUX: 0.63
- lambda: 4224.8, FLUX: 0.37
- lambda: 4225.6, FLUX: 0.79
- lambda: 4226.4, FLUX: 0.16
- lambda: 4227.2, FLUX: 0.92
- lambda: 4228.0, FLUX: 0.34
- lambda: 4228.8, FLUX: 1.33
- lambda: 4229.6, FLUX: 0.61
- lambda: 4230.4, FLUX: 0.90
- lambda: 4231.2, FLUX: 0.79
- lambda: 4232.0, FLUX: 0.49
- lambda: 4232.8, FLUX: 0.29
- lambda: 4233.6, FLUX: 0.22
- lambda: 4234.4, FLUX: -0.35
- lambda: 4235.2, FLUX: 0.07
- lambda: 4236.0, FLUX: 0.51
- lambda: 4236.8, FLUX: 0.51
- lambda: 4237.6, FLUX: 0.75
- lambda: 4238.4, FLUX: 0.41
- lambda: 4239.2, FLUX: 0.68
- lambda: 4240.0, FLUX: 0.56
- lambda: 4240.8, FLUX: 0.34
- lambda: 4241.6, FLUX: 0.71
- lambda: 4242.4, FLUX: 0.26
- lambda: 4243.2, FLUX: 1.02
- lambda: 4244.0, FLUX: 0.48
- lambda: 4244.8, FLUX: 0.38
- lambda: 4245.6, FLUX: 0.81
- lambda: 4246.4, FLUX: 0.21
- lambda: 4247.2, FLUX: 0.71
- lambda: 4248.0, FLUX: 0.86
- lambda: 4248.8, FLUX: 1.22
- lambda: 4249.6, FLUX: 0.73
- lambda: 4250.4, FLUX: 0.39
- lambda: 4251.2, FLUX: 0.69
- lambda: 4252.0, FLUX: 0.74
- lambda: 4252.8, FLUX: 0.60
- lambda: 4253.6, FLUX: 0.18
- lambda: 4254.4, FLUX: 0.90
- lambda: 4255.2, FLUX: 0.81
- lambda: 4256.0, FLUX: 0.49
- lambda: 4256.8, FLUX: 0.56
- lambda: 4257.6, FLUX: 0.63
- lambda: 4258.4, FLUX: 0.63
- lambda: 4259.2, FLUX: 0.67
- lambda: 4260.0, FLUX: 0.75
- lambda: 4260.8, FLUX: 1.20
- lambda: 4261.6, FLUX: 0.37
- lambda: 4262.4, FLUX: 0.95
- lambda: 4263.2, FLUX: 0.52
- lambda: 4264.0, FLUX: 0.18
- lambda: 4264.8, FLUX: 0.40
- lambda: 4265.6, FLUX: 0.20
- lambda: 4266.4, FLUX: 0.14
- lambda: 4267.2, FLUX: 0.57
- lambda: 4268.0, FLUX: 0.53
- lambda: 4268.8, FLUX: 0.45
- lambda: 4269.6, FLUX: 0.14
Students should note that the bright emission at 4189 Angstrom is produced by [O II]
